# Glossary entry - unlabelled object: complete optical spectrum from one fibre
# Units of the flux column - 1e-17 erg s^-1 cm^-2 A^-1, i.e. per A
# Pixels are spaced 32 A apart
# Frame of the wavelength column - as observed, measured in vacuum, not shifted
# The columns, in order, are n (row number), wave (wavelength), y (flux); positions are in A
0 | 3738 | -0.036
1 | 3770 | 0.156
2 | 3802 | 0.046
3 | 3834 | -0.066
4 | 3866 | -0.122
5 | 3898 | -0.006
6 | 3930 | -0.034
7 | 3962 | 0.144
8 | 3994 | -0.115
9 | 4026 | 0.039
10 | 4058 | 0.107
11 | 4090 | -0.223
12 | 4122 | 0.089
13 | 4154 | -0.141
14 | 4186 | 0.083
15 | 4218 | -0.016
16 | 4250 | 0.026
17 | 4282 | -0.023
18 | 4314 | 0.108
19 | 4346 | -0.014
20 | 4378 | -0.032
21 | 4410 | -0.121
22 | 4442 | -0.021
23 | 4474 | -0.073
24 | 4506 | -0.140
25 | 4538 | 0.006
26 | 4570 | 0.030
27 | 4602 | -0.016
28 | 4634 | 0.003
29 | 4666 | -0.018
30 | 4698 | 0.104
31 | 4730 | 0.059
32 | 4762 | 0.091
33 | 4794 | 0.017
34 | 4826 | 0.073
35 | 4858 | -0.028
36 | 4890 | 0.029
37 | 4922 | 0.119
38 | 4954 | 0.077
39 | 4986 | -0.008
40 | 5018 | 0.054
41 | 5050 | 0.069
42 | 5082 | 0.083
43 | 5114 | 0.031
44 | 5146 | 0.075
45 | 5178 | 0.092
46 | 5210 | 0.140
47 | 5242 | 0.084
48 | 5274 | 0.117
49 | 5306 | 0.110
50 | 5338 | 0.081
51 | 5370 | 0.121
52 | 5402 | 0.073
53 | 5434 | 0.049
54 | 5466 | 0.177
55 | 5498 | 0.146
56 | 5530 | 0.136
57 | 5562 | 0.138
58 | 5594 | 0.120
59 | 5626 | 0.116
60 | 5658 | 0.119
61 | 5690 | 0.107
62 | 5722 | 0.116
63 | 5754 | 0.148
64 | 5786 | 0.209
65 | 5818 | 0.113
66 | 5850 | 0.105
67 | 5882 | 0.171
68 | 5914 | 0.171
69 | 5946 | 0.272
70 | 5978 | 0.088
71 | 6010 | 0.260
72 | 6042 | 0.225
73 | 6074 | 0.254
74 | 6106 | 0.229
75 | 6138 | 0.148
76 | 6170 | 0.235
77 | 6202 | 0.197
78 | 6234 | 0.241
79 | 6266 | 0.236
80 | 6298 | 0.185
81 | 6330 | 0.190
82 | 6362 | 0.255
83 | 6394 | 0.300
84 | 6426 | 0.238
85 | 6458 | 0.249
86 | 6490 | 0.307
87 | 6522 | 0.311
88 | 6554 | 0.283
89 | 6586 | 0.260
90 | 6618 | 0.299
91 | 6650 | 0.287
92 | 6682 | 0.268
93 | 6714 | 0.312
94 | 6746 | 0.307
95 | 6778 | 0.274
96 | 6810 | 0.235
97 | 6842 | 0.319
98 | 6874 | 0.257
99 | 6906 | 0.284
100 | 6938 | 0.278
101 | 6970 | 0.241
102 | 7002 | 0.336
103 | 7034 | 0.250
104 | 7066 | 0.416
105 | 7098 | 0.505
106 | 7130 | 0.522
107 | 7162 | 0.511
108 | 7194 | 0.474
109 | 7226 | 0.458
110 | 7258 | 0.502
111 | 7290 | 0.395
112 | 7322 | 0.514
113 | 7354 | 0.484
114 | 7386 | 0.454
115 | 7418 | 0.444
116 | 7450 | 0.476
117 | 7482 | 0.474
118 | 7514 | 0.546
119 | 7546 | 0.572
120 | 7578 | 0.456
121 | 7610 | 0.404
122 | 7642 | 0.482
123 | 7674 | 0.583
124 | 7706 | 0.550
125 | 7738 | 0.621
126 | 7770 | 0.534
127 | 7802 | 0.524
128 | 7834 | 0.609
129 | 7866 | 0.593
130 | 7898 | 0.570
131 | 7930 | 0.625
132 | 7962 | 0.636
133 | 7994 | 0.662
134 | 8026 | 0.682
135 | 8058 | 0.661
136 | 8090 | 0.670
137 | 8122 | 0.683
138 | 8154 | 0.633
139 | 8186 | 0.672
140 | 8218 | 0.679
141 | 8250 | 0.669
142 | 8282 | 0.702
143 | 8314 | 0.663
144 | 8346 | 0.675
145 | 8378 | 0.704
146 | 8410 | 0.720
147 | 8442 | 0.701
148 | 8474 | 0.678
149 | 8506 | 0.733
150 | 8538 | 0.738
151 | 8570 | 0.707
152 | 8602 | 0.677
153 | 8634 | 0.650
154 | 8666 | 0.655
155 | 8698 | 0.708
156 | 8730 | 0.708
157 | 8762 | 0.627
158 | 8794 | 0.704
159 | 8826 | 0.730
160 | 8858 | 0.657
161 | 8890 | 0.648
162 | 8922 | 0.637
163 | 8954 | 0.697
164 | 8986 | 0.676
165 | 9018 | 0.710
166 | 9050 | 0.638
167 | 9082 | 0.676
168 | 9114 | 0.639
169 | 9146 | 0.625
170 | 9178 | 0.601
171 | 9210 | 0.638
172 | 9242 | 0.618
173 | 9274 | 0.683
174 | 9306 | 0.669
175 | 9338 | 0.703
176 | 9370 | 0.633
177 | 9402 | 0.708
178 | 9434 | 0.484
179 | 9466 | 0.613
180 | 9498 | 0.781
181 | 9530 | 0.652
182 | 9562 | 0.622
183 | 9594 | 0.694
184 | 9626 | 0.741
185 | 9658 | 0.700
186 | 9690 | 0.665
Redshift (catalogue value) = 0.774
